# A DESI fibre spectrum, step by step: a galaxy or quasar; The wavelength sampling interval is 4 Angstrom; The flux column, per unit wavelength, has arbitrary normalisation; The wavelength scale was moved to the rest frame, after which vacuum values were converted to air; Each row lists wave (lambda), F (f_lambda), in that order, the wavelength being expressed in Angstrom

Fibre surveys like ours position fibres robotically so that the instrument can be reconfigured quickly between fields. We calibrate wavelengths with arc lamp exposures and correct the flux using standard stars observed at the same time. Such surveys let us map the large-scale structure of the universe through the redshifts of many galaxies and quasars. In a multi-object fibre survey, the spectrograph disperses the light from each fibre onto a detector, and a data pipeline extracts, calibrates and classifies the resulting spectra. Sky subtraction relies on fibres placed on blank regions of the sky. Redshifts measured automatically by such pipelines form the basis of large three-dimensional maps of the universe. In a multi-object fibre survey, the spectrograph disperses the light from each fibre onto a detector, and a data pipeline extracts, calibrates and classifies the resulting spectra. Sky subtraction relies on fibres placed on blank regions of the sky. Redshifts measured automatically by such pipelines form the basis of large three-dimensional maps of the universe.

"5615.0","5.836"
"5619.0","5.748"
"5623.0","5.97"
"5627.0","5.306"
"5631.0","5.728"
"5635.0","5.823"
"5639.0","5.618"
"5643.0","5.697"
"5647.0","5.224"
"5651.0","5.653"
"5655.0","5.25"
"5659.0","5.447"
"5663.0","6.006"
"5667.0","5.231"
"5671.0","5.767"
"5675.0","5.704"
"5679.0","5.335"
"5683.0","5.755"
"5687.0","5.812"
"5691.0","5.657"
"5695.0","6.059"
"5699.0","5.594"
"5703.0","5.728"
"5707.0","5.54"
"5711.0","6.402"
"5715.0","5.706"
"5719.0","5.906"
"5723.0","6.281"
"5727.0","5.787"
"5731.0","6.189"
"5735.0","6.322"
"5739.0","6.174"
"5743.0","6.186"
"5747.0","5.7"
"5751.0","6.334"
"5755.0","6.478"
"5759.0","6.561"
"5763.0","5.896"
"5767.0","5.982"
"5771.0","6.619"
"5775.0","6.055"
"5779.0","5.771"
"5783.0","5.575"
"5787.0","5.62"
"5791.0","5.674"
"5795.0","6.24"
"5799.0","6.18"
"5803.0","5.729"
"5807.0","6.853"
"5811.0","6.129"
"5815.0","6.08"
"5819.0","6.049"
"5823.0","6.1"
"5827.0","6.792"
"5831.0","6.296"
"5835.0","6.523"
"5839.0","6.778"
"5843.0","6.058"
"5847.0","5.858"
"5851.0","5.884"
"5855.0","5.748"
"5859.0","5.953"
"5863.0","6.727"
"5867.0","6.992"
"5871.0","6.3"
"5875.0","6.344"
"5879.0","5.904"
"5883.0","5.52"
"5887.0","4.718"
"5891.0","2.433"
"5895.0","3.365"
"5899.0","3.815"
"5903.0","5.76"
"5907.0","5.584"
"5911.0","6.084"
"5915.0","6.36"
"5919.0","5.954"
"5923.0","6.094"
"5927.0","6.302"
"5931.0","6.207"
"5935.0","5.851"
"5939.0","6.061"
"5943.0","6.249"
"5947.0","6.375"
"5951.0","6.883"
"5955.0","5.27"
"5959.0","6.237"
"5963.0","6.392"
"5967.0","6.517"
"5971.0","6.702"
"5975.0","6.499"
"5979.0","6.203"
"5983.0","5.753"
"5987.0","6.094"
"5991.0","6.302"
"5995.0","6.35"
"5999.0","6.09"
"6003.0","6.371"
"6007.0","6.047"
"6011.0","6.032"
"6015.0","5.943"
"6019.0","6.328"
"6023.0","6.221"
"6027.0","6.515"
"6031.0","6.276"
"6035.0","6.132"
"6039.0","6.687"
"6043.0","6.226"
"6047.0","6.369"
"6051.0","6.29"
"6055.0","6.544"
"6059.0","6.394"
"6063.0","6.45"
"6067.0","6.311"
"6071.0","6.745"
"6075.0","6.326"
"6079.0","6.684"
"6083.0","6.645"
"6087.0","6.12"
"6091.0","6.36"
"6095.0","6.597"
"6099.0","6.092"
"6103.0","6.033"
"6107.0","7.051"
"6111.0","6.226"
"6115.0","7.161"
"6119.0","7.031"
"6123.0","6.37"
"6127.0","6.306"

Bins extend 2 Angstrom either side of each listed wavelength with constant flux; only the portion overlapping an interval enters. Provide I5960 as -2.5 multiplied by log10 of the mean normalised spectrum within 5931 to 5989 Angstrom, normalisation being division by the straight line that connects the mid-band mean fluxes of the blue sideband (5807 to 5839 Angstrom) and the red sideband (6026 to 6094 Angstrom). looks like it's 0.03 mag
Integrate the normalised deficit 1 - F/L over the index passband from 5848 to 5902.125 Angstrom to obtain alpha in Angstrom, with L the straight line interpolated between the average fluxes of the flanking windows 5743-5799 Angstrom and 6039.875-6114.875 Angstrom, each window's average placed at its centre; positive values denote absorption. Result 7.00 Angstrom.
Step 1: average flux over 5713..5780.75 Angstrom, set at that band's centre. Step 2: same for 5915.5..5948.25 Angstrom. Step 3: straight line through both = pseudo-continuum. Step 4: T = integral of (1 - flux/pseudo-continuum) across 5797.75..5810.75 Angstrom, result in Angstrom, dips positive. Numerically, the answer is -0.25 Angstrom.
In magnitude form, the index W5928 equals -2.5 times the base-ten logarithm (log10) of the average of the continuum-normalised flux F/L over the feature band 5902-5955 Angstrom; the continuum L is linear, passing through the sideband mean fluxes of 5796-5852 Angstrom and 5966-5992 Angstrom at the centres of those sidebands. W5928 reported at 0.03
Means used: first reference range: 6.24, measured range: 6.11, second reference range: 6.29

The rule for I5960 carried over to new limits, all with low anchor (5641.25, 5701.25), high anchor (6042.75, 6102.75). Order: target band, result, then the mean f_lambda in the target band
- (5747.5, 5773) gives -0.09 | 6.28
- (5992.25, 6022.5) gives 0.02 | 6.17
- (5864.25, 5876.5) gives -0.10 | 6.56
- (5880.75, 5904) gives 0.39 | 4.22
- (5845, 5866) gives -0.02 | 6.08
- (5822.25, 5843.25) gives -0.10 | 6.47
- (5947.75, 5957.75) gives 0.01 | 6.13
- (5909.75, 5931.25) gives -0.01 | 6.17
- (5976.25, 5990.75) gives 0.03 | 6.08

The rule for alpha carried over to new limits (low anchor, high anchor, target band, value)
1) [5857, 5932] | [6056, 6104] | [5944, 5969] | -1.76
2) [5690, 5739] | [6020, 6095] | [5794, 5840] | -1.65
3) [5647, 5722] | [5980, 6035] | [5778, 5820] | -0.93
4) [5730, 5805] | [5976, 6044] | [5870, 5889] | 1.26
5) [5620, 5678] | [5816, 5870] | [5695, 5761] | -1.97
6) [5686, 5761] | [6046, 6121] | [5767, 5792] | 0.80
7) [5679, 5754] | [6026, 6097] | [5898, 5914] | 1.90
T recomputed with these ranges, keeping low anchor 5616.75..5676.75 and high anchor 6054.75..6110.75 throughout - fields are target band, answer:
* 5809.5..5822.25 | -0.32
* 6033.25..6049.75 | 0.03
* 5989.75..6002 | 0.05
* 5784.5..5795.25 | 0.21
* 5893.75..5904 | 3.12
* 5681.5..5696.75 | -0.34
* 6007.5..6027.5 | 0.46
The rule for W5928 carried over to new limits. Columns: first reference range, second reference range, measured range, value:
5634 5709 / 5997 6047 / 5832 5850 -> -0.06 mag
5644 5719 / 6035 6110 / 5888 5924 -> 0.21 mag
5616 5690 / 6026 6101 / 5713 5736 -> -0.05 mag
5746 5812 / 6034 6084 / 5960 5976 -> -0.03 mag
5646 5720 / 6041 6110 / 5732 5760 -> -0.08 mag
